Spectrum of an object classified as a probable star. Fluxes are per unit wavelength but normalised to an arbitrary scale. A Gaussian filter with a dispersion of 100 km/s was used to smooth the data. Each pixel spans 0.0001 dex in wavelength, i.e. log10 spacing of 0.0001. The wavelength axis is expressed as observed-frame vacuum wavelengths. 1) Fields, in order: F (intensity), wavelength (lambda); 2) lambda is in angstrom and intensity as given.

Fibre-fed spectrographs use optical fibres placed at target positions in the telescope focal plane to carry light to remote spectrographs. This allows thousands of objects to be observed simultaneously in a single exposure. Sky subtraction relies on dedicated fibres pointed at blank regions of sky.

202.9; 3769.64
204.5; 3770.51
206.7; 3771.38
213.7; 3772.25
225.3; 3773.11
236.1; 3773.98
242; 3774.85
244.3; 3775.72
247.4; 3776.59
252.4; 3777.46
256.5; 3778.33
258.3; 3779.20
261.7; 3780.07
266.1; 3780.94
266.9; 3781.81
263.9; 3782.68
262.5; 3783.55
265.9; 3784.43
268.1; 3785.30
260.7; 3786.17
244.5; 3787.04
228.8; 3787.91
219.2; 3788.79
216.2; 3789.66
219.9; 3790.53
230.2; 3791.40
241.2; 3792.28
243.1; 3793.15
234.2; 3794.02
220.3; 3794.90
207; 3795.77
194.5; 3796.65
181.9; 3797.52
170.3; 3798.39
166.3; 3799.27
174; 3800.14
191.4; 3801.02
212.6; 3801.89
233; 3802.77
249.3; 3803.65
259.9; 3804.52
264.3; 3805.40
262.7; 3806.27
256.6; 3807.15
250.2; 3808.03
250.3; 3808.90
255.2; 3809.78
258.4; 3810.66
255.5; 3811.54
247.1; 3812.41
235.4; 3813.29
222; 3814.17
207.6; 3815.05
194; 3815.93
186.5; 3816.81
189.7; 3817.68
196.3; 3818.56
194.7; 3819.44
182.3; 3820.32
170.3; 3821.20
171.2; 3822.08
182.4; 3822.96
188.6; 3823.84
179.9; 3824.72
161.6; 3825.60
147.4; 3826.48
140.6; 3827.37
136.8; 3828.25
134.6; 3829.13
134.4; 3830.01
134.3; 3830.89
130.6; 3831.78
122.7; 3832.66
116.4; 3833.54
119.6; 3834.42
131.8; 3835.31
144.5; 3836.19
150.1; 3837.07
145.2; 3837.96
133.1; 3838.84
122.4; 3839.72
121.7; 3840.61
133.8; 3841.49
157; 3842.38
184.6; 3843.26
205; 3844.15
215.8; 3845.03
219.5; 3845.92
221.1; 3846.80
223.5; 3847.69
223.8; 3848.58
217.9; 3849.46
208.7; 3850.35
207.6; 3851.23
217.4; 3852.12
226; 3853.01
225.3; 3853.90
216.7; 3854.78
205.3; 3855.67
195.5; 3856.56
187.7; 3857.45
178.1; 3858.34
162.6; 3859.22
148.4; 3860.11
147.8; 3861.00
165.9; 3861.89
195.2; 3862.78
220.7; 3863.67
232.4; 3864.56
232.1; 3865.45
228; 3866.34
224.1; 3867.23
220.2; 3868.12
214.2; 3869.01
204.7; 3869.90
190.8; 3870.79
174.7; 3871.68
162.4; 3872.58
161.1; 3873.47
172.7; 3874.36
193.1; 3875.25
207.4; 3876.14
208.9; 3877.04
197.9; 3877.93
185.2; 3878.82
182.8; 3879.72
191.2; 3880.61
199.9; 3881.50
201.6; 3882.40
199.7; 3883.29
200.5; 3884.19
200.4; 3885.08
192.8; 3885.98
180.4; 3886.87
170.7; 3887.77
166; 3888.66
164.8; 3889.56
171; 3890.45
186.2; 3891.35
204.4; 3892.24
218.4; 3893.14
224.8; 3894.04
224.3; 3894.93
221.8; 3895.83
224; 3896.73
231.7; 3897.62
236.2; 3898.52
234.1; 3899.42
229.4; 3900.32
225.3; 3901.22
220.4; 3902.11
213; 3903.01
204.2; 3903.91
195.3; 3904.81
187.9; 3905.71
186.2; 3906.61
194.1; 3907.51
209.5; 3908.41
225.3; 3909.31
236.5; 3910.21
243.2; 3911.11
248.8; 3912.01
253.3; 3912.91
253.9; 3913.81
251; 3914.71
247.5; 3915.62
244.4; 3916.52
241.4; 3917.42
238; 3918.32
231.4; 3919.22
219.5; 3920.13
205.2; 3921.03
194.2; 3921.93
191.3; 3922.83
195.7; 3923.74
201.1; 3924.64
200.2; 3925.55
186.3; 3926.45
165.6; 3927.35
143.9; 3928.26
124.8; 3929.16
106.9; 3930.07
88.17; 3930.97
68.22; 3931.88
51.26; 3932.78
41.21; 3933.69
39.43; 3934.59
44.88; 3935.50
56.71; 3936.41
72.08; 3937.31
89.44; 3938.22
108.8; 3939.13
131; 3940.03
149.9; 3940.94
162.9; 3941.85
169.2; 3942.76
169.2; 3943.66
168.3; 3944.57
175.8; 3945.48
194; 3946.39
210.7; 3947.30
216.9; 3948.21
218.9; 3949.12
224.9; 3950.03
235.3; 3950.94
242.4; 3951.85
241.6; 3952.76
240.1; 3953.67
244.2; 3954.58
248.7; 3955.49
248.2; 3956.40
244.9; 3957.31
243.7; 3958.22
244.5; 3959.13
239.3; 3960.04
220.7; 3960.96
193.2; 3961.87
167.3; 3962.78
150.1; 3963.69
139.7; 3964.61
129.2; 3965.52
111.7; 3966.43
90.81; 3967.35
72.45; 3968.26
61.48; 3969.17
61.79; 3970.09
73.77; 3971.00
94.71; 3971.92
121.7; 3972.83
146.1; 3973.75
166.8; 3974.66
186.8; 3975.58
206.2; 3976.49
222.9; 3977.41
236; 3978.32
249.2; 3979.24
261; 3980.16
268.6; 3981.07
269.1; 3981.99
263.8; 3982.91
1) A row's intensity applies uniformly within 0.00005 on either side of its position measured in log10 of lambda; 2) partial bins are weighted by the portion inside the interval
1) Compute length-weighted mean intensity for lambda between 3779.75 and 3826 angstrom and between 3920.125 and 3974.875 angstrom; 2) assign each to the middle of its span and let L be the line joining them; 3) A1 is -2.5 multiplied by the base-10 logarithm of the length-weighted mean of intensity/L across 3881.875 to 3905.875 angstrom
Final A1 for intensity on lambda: -0.13 mag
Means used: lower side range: 223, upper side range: 158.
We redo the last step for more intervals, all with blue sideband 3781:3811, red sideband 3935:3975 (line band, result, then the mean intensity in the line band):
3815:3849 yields 0.30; 165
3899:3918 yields -0.22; 226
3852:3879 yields 0.03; 197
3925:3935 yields 0.49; 112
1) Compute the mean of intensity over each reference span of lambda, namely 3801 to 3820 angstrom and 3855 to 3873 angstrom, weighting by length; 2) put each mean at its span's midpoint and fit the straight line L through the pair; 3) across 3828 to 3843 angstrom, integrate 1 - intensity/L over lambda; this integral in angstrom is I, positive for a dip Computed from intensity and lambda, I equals 5.61 angstrom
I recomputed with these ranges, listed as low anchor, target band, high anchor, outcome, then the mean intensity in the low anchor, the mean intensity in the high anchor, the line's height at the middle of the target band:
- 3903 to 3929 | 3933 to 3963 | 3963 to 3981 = -0.9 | 213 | 149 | 177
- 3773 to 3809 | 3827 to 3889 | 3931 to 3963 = 7.5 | 236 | 171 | 208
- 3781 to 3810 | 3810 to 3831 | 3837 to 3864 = 2.5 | 233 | 187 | 212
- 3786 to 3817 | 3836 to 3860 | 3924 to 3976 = 2.0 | 226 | 155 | 204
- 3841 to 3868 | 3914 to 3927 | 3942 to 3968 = -1.2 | 201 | 199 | 200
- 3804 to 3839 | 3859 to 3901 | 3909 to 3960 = -2.9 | 187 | 185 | 186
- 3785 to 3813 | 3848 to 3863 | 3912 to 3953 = 0.7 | 230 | 171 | 205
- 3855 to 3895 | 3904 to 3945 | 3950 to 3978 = 3.4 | 193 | 177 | 184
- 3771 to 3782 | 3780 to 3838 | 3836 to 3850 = 2.4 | 244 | 177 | 211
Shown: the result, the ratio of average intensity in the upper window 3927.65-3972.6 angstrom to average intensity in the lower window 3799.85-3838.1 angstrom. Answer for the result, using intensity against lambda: 0.8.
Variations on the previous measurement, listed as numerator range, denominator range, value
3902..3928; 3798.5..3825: 1.00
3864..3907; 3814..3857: 1.15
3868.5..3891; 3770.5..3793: 0.77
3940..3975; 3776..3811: 0.75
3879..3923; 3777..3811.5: 0.90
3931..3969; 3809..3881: 0.87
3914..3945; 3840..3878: 0.78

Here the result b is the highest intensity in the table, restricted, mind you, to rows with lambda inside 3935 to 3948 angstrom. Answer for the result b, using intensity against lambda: 210.7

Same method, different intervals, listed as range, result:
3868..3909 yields 236.2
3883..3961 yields 253.9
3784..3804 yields 268.1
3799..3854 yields 264.3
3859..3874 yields 232.4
